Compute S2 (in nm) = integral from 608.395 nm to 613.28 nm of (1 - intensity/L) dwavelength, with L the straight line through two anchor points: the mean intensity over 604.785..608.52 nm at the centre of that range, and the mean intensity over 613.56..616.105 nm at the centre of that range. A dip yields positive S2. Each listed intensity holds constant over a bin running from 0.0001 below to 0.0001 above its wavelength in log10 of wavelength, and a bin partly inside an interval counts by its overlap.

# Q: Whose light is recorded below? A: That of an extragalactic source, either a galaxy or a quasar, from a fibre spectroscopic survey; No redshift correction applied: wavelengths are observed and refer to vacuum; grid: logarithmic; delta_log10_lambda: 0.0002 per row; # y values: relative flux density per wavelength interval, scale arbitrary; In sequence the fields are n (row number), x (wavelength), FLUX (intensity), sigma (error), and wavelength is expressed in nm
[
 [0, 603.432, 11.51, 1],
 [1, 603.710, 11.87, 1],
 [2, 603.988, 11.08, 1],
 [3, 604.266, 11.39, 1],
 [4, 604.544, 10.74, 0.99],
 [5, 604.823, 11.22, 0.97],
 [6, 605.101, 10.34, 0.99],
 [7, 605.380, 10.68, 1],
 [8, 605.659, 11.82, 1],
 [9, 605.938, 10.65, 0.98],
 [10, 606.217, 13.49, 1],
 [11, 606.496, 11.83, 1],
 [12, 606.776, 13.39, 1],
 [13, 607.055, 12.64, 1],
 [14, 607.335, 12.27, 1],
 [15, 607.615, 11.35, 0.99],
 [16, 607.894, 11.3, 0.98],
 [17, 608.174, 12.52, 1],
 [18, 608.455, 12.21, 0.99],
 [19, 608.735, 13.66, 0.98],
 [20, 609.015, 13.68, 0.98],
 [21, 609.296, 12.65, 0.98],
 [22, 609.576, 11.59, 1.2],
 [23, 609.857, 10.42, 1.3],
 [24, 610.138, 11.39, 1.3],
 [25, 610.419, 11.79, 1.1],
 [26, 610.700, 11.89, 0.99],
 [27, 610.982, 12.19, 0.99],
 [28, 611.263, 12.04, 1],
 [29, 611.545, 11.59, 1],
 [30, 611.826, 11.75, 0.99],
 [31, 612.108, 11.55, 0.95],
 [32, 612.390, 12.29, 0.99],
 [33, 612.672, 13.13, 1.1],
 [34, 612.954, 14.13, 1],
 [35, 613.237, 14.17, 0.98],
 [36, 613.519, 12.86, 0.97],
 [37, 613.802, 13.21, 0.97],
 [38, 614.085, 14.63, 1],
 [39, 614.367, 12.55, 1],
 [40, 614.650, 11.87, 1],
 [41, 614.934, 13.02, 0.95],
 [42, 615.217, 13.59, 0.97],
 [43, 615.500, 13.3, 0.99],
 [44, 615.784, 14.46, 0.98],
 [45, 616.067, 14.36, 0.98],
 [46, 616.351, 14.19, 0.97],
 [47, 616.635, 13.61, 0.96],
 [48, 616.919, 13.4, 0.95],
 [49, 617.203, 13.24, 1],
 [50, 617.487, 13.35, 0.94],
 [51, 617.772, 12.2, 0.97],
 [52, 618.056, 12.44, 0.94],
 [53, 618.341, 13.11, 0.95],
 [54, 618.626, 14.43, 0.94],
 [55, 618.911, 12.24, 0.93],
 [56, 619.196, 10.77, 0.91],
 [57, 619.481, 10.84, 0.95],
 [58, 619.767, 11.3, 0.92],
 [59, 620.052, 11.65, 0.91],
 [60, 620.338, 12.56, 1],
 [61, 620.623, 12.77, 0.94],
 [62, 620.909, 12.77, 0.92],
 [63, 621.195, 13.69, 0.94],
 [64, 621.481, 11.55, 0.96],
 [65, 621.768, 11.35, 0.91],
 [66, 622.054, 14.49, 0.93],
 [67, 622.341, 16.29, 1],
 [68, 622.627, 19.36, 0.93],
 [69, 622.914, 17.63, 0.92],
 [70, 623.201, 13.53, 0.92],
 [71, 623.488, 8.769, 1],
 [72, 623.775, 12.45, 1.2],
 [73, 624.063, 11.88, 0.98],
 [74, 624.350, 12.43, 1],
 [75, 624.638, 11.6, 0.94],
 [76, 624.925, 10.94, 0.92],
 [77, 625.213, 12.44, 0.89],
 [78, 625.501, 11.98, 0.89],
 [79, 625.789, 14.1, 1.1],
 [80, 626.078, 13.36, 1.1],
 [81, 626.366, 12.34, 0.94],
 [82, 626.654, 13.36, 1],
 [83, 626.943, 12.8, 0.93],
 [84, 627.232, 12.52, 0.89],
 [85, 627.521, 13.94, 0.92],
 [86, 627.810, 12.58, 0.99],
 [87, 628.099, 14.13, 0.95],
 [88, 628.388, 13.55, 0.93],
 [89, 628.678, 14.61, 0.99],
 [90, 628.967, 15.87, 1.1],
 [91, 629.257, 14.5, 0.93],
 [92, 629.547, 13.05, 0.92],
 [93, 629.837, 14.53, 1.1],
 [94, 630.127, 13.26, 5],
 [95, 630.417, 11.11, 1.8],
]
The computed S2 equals 0.13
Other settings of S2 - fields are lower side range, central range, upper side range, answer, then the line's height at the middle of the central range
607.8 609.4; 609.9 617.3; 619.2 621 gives -0.34 nm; 12.3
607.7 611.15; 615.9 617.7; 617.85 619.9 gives -0.22 nm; 12.1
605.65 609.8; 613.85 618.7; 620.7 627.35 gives -0.25 nm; 12.7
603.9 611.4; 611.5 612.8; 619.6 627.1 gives 0.01 nm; 12.2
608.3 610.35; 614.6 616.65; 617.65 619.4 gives -0.20 nm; 12.4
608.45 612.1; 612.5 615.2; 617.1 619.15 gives -0.19 nm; 12.4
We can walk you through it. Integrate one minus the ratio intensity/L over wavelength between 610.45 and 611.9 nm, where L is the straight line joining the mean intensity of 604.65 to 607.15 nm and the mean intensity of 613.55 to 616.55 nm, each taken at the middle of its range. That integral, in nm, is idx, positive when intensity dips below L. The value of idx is 0.10 nm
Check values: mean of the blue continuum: 11.8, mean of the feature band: 11.9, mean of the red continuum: 13.5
